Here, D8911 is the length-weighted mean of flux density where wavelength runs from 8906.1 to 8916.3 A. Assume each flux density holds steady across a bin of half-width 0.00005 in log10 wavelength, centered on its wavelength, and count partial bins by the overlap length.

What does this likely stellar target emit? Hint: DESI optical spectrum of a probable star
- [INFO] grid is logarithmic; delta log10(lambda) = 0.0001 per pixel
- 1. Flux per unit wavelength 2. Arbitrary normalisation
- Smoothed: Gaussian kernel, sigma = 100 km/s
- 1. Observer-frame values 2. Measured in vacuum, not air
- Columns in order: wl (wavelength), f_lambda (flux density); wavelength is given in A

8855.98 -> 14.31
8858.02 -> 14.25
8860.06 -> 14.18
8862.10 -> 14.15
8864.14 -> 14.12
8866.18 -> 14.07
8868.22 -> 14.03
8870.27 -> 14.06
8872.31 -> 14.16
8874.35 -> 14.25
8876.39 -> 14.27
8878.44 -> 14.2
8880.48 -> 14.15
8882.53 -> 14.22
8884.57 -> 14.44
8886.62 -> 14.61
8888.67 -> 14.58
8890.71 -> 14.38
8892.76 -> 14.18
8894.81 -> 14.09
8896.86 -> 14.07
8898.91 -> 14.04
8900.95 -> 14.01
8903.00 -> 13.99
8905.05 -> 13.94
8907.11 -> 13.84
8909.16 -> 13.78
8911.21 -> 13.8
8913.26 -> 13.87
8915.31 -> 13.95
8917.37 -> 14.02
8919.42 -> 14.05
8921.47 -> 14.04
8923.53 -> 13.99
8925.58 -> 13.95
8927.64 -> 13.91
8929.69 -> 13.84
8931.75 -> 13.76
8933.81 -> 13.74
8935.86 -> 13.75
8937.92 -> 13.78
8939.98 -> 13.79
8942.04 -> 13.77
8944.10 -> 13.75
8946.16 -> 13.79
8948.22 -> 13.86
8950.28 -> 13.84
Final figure 13.9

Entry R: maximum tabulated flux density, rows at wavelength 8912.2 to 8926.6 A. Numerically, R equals 14.05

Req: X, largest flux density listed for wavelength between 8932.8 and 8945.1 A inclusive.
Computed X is 13.79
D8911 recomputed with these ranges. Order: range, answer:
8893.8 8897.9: 14.1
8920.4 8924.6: 14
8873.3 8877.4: 14.3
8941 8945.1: 13.8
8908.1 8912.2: 13.8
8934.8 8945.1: 13.8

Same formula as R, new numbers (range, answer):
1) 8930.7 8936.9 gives 13.76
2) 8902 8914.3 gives 13.99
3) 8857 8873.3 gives 14.25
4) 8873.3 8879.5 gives 14.27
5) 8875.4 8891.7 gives 14.61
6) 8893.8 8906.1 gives 14.09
